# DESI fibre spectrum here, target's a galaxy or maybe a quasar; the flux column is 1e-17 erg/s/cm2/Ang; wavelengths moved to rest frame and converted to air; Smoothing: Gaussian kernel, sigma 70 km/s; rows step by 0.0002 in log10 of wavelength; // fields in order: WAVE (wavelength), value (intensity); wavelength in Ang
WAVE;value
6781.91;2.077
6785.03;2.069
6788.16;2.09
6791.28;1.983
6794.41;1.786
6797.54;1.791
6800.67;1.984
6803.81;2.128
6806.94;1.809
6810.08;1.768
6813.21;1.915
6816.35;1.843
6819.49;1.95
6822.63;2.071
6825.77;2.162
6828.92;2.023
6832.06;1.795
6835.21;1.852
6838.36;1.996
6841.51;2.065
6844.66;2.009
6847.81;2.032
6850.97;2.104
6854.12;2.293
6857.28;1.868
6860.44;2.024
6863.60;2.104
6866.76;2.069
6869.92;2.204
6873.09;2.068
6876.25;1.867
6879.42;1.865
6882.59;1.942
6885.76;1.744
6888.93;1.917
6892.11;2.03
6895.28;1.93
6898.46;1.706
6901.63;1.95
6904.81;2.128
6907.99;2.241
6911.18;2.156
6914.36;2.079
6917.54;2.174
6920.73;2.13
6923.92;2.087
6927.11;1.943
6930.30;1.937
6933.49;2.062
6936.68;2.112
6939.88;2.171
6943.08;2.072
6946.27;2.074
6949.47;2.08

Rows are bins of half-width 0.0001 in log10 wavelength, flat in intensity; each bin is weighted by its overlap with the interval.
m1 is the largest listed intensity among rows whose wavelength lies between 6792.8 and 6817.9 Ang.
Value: 2.128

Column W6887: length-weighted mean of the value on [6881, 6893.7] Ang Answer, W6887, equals 1.91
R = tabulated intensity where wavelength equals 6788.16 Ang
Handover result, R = 2.09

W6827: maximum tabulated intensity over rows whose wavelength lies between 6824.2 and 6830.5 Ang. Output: 2.162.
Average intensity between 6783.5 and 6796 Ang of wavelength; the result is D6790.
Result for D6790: 1.98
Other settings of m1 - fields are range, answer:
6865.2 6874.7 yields 2.204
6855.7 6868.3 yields 2.104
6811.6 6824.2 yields 2.071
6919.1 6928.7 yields 2.13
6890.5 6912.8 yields 2.241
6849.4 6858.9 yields 2.293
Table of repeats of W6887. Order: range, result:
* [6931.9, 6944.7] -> 2.1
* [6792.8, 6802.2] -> 1.85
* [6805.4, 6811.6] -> 1.79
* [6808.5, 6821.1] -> 1.87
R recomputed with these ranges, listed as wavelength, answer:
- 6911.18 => 2.156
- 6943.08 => 2.072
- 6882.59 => 1.942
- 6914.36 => 2.079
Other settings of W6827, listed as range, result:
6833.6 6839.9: 1.996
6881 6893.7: 2.03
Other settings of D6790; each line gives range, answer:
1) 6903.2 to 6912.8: 2.17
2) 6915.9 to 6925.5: 2.13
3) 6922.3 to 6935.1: 2.01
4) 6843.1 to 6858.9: 2.06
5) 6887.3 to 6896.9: 1.96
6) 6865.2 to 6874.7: 2.11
